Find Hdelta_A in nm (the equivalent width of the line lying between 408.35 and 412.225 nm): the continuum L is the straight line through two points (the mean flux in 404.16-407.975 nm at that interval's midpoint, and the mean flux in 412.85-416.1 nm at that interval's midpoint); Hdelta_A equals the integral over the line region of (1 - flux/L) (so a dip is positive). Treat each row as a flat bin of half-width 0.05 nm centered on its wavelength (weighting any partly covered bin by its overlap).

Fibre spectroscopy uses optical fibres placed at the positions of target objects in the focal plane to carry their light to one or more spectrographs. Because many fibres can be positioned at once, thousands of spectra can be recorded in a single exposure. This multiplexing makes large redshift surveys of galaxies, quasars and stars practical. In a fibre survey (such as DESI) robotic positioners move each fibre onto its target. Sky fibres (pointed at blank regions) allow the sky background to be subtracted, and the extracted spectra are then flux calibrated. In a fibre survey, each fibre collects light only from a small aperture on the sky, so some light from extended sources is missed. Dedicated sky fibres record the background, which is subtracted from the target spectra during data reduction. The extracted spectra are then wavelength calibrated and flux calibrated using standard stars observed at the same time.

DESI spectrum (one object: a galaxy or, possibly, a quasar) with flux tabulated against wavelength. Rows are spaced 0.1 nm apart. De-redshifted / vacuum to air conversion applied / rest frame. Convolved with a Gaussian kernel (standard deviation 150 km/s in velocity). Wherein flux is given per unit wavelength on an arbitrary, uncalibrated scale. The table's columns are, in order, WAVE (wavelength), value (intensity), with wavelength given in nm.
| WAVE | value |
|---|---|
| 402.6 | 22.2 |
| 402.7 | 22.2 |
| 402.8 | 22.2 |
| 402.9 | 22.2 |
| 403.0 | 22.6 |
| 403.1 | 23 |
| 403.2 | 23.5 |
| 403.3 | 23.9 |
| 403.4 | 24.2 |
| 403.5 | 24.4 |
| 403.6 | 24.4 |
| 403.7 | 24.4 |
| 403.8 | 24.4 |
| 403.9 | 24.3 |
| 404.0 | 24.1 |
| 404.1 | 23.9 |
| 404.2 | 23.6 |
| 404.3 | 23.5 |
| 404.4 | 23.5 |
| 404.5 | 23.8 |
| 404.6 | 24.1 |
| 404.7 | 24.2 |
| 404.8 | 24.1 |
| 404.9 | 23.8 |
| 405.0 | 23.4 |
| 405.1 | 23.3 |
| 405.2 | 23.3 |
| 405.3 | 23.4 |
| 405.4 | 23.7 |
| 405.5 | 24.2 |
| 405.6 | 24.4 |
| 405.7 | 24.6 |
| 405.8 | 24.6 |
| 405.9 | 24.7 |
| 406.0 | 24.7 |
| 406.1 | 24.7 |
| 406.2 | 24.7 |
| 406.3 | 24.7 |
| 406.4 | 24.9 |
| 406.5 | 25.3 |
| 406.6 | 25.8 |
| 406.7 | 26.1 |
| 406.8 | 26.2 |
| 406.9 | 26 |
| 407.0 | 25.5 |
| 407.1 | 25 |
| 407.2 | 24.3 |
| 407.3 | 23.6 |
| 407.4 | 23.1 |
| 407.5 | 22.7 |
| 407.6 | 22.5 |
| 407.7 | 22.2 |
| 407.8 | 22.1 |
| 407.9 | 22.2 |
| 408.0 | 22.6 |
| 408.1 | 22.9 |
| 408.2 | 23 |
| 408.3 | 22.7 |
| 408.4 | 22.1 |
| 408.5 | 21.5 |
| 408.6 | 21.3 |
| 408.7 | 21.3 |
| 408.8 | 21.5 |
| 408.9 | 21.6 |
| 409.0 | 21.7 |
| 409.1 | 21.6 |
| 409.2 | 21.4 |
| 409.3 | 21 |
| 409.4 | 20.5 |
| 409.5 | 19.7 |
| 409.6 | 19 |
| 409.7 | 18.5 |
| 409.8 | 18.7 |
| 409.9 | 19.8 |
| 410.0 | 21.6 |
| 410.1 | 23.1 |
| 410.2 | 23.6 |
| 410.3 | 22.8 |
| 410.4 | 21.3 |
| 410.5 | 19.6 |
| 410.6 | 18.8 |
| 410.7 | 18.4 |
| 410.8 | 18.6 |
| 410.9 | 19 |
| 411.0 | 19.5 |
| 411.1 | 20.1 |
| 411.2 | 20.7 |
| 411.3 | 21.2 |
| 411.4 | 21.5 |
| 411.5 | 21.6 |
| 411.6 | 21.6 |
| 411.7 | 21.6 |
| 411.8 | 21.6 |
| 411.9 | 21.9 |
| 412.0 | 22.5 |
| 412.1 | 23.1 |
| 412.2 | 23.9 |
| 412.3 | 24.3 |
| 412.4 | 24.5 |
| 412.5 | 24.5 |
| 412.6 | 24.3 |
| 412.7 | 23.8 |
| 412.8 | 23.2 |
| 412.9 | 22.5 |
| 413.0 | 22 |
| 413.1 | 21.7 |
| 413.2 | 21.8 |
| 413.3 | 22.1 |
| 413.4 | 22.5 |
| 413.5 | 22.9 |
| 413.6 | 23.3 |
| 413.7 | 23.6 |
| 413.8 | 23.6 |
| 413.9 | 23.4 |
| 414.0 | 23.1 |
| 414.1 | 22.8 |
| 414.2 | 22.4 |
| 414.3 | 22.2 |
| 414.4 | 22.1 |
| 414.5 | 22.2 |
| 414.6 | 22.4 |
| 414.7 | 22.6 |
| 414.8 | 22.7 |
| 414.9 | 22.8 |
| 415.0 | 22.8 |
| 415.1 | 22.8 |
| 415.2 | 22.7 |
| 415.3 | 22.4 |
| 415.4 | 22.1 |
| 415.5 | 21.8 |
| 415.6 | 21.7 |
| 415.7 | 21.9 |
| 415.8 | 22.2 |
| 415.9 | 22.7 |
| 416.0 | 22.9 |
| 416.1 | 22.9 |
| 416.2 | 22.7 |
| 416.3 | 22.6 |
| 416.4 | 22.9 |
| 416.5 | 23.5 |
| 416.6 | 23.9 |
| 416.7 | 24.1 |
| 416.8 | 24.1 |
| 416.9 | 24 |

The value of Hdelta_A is 0.39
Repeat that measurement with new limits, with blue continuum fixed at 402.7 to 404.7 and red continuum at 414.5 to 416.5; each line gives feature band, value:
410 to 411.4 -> 0.146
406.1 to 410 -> 0.104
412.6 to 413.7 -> 0.002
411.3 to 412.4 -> 0.023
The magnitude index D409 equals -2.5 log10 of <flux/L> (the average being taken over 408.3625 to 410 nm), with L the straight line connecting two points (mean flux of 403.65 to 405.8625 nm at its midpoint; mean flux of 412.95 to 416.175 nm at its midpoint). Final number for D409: 0.13 mag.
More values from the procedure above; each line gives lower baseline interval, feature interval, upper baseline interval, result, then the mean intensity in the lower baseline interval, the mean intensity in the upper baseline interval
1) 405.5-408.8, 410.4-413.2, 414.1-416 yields 0.06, 23.8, 22.4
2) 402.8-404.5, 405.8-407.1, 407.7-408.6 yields -0.11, 23.7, 22.3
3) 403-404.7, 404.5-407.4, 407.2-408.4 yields -0.06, 23.9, 22.7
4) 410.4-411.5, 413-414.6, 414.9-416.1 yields -0.06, 19.9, 22.4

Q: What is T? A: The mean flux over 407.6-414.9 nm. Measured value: 21.9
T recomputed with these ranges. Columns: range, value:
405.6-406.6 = 24.8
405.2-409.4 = 23.4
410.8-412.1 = 21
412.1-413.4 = 23.2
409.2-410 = 19.8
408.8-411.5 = 20.6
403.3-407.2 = 24.4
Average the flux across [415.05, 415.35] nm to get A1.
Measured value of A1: 22.6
